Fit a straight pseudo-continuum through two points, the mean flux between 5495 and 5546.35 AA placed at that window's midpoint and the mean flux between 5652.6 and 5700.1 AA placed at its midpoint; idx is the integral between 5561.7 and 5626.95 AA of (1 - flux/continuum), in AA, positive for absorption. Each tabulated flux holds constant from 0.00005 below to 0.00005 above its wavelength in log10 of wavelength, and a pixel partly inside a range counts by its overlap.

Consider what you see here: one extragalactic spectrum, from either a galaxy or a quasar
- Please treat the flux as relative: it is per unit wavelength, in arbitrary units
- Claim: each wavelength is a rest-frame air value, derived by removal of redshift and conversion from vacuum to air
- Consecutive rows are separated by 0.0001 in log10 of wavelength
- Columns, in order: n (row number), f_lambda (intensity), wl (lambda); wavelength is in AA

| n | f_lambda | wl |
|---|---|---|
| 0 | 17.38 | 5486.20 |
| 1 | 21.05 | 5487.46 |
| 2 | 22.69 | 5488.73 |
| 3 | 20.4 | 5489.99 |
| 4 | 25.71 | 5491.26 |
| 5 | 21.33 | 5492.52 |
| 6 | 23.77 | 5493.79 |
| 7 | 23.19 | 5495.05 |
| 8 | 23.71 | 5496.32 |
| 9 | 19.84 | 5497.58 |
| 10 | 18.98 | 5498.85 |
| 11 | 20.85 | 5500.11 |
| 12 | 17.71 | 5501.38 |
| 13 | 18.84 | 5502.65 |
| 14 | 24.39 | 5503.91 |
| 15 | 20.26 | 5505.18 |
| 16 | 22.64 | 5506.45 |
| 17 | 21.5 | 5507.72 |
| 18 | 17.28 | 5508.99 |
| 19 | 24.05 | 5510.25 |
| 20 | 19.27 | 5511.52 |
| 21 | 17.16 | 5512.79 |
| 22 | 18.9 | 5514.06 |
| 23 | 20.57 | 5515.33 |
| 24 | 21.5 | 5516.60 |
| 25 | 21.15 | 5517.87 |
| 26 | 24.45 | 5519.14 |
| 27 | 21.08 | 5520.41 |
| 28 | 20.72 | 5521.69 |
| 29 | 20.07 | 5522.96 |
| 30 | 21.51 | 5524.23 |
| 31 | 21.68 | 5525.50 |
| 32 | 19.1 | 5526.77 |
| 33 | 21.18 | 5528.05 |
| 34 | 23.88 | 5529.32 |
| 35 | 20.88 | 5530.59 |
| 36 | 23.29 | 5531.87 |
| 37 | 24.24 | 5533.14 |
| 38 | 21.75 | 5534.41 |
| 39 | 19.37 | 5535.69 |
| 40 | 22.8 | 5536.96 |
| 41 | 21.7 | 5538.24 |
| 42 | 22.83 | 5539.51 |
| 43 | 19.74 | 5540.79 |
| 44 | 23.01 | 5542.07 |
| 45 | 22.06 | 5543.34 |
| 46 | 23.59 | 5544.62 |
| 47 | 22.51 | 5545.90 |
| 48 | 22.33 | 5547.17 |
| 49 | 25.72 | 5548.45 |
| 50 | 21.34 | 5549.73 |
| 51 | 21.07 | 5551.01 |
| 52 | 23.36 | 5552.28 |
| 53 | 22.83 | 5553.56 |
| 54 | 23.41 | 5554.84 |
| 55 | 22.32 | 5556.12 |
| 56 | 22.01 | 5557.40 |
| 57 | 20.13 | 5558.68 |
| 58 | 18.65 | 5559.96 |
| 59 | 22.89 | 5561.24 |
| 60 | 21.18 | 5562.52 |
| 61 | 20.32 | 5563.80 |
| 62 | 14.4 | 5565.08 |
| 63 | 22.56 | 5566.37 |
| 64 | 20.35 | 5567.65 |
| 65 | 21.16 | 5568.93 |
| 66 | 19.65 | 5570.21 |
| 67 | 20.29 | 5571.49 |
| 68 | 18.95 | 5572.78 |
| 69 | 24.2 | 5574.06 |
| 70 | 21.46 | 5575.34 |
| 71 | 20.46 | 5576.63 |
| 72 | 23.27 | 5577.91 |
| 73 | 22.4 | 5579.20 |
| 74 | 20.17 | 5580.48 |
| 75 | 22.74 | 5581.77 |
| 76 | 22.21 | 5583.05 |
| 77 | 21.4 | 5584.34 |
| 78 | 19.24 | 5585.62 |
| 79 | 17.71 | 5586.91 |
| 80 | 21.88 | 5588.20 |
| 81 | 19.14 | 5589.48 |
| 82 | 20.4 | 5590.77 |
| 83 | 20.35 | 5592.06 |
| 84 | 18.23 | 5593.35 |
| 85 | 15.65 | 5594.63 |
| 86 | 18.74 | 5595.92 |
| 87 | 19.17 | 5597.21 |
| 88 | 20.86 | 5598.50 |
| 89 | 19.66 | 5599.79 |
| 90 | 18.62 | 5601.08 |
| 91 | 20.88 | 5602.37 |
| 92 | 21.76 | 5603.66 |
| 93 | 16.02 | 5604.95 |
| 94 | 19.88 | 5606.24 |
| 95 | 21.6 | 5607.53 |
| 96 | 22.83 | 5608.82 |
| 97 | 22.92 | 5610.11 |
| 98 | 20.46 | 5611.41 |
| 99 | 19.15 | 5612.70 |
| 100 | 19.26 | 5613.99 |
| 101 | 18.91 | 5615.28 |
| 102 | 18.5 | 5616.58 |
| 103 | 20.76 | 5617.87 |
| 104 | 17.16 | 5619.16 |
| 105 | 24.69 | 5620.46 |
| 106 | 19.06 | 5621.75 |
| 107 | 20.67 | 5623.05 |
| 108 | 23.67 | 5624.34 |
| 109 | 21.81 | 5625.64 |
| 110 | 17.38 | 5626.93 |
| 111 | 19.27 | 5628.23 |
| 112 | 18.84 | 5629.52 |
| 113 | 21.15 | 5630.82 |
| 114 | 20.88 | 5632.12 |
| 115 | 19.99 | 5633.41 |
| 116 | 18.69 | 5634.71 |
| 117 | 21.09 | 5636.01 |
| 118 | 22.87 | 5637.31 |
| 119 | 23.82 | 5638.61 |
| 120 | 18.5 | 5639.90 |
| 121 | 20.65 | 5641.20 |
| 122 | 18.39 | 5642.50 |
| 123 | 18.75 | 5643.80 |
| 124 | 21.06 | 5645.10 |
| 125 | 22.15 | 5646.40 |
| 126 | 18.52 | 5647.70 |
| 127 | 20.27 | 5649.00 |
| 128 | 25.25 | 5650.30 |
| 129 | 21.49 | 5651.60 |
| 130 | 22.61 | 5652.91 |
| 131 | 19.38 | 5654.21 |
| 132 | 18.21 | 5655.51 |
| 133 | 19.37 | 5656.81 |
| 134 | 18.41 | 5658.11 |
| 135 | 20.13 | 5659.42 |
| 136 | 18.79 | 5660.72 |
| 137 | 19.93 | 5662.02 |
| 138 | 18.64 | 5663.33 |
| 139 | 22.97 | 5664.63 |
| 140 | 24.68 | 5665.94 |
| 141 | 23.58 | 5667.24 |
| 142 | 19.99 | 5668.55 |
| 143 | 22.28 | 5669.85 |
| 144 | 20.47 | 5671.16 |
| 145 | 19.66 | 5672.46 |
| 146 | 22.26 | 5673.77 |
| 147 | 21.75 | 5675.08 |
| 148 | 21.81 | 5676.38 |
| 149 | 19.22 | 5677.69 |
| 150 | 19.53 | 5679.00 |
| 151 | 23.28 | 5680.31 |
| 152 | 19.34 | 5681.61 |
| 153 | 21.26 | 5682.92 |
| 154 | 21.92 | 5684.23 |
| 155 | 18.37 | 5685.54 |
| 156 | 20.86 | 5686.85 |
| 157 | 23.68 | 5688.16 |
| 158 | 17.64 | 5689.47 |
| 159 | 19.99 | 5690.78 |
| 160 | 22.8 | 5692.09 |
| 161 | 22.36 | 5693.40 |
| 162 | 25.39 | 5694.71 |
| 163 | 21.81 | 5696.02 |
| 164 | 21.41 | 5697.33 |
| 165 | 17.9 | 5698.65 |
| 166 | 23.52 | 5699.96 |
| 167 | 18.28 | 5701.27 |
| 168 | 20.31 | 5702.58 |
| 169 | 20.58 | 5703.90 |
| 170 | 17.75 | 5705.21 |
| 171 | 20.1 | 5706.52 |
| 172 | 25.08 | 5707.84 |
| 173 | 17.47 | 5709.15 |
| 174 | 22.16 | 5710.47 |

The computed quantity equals 2.4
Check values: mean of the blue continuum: 21.3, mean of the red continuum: 20.9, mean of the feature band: 20.3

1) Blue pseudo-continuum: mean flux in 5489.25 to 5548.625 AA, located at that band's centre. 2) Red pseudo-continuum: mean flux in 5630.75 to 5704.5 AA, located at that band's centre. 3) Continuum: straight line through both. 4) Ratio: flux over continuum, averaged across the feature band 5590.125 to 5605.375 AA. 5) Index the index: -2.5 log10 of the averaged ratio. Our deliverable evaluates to 0.10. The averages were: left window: 21.5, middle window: 19.2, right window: 20.8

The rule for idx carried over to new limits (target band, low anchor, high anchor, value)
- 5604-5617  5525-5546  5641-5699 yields 0.8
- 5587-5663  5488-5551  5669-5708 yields 3.8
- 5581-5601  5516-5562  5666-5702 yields 1.7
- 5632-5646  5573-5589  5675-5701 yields 0.5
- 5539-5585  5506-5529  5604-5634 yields -2.3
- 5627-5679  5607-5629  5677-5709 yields 0.1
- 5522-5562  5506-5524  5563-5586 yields -2.2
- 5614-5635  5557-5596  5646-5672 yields 0.6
